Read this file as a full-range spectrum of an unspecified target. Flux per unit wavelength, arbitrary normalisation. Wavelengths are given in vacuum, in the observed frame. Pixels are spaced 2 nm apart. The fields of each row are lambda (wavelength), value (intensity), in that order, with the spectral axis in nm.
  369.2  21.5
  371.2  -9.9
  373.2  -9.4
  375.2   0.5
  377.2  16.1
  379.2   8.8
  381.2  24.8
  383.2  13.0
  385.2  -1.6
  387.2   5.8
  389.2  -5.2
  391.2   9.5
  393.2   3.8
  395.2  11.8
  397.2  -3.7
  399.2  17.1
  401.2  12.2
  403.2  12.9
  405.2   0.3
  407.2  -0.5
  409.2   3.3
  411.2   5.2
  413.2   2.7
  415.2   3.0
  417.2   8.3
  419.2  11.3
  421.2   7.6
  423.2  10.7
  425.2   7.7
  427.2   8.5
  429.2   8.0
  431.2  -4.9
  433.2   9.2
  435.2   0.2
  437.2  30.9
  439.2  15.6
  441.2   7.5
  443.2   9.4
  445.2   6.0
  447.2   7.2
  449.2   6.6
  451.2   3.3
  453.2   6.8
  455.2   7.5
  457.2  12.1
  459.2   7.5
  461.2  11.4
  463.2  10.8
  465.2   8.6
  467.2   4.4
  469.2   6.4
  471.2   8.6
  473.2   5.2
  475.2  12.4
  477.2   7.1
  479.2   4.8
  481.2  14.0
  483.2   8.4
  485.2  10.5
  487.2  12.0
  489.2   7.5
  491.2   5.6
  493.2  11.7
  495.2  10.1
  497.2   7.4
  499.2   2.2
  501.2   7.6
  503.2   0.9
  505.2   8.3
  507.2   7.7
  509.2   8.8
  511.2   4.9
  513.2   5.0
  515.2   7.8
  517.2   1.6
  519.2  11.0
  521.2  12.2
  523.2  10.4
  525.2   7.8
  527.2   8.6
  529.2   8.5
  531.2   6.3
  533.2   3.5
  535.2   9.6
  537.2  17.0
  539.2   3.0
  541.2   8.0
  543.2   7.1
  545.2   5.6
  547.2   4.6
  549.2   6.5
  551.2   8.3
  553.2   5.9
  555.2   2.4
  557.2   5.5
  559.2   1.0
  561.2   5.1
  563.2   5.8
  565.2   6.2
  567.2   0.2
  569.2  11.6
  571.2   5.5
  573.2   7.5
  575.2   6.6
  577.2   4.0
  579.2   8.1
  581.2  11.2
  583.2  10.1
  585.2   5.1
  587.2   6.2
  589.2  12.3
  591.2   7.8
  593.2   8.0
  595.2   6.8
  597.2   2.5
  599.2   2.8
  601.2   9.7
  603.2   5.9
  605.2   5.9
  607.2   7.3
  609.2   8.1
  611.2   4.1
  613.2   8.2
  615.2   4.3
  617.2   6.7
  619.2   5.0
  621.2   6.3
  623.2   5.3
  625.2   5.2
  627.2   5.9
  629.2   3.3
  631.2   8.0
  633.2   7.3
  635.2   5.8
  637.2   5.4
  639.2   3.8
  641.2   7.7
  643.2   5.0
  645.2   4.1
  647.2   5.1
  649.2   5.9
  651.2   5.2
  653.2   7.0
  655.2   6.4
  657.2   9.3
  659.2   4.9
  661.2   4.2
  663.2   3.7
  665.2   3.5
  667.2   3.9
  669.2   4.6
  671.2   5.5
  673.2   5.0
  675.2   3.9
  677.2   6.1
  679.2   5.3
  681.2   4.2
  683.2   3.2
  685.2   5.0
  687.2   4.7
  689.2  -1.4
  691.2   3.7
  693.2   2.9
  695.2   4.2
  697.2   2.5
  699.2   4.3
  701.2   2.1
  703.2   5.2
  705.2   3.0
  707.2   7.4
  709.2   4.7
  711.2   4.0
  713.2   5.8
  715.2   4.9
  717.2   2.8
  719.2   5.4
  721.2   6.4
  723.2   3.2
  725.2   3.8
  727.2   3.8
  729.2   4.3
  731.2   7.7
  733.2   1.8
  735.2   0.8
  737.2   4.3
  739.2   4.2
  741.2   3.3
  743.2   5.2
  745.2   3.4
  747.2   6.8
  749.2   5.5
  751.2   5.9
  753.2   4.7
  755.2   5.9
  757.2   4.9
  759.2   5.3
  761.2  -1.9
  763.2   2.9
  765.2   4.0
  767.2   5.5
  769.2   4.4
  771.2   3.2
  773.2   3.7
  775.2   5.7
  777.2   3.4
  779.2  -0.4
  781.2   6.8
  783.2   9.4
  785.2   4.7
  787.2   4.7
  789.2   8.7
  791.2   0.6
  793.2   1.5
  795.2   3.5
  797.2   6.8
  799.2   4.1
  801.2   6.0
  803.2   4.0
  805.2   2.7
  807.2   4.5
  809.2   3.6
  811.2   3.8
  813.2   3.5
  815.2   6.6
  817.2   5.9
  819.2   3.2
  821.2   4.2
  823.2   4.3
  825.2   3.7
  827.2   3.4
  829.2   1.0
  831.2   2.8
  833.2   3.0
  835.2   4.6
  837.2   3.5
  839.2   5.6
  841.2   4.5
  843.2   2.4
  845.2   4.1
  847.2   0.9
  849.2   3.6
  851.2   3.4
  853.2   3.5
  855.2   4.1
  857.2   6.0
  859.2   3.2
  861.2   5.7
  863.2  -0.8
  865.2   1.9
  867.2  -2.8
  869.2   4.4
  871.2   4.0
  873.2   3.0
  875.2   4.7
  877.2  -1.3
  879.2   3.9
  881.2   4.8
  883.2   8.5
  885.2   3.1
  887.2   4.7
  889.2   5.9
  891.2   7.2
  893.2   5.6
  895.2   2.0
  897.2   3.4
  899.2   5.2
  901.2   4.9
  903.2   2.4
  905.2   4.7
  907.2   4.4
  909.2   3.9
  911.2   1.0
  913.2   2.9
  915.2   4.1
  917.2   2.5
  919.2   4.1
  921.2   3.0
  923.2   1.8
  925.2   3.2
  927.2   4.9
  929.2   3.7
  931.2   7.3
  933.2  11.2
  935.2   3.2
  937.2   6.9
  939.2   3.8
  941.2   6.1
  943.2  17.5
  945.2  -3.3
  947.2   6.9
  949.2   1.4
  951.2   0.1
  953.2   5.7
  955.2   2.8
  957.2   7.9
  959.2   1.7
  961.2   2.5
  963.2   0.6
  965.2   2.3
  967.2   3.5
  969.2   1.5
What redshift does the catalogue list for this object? 0.21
